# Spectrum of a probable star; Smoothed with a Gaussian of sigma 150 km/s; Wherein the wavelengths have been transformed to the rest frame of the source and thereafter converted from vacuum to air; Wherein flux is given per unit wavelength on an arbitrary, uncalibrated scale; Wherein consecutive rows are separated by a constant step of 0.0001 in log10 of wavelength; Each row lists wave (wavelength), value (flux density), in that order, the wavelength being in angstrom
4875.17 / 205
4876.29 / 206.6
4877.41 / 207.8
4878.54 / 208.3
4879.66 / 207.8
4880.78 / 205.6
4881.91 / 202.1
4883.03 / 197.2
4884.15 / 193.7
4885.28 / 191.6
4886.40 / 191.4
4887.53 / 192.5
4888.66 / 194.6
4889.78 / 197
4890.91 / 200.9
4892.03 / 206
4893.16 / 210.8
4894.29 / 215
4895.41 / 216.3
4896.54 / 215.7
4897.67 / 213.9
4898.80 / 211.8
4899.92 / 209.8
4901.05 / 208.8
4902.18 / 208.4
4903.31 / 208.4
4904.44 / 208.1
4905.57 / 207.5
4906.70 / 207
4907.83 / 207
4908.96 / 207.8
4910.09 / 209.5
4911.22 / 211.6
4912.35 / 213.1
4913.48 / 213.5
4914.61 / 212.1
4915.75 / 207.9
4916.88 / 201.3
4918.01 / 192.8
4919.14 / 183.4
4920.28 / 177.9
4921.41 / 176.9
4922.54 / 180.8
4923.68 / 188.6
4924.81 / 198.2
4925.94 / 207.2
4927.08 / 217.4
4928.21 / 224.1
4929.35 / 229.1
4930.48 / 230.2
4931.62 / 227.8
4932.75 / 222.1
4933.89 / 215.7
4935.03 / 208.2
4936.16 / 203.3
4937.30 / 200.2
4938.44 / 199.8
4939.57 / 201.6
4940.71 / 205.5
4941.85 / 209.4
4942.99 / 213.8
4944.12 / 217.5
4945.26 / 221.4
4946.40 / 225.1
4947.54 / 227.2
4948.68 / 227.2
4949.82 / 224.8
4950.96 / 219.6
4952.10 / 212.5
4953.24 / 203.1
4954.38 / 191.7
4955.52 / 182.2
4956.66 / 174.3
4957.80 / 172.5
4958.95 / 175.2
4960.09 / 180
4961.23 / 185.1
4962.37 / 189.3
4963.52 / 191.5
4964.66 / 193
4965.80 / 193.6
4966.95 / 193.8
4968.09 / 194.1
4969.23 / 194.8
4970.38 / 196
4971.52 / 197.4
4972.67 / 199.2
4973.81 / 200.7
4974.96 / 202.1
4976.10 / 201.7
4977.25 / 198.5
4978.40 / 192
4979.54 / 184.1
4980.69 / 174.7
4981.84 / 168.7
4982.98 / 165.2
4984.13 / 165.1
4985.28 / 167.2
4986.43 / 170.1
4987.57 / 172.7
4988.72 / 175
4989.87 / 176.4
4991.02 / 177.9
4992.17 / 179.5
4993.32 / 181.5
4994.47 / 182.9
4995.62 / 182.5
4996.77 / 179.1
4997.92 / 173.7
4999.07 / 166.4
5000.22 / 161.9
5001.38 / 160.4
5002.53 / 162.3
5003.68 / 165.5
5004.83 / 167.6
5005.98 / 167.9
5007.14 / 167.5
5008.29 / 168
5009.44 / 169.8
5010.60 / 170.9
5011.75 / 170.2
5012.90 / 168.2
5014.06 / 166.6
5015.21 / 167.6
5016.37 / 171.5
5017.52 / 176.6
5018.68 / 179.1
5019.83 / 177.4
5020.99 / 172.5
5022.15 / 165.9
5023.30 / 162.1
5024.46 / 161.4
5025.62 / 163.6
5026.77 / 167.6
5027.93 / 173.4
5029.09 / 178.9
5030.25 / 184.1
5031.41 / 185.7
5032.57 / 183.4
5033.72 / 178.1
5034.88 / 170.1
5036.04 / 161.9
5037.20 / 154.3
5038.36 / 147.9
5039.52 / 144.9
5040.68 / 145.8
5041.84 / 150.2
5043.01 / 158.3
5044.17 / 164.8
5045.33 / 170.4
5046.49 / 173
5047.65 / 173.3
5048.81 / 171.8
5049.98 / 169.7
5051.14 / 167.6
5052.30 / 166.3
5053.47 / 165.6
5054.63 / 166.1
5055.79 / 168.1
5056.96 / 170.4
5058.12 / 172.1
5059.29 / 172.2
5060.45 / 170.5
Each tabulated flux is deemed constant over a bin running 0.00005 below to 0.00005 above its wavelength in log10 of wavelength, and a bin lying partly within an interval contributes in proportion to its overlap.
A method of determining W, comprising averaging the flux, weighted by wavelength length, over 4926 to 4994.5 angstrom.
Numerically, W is 197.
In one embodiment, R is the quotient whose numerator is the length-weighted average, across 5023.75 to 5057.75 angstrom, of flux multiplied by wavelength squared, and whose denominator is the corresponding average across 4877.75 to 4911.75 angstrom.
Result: 0.9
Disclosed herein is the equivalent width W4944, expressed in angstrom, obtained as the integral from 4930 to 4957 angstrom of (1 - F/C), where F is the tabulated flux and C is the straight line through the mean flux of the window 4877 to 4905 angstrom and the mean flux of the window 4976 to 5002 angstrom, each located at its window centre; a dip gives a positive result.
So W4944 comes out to -3.12 angstrom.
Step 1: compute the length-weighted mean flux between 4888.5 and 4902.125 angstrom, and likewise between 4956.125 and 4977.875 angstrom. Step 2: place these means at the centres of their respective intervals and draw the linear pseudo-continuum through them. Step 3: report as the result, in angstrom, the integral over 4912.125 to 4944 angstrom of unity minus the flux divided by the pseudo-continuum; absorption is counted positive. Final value -0.82 angstrom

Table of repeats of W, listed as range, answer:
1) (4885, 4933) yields 206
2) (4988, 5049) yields 169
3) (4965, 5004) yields 181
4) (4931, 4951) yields 215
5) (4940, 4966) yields 202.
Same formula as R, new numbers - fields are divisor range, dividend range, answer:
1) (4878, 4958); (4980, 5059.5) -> 0.85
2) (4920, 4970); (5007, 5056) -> 0.86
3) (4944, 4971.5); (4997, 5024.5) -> 0.87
